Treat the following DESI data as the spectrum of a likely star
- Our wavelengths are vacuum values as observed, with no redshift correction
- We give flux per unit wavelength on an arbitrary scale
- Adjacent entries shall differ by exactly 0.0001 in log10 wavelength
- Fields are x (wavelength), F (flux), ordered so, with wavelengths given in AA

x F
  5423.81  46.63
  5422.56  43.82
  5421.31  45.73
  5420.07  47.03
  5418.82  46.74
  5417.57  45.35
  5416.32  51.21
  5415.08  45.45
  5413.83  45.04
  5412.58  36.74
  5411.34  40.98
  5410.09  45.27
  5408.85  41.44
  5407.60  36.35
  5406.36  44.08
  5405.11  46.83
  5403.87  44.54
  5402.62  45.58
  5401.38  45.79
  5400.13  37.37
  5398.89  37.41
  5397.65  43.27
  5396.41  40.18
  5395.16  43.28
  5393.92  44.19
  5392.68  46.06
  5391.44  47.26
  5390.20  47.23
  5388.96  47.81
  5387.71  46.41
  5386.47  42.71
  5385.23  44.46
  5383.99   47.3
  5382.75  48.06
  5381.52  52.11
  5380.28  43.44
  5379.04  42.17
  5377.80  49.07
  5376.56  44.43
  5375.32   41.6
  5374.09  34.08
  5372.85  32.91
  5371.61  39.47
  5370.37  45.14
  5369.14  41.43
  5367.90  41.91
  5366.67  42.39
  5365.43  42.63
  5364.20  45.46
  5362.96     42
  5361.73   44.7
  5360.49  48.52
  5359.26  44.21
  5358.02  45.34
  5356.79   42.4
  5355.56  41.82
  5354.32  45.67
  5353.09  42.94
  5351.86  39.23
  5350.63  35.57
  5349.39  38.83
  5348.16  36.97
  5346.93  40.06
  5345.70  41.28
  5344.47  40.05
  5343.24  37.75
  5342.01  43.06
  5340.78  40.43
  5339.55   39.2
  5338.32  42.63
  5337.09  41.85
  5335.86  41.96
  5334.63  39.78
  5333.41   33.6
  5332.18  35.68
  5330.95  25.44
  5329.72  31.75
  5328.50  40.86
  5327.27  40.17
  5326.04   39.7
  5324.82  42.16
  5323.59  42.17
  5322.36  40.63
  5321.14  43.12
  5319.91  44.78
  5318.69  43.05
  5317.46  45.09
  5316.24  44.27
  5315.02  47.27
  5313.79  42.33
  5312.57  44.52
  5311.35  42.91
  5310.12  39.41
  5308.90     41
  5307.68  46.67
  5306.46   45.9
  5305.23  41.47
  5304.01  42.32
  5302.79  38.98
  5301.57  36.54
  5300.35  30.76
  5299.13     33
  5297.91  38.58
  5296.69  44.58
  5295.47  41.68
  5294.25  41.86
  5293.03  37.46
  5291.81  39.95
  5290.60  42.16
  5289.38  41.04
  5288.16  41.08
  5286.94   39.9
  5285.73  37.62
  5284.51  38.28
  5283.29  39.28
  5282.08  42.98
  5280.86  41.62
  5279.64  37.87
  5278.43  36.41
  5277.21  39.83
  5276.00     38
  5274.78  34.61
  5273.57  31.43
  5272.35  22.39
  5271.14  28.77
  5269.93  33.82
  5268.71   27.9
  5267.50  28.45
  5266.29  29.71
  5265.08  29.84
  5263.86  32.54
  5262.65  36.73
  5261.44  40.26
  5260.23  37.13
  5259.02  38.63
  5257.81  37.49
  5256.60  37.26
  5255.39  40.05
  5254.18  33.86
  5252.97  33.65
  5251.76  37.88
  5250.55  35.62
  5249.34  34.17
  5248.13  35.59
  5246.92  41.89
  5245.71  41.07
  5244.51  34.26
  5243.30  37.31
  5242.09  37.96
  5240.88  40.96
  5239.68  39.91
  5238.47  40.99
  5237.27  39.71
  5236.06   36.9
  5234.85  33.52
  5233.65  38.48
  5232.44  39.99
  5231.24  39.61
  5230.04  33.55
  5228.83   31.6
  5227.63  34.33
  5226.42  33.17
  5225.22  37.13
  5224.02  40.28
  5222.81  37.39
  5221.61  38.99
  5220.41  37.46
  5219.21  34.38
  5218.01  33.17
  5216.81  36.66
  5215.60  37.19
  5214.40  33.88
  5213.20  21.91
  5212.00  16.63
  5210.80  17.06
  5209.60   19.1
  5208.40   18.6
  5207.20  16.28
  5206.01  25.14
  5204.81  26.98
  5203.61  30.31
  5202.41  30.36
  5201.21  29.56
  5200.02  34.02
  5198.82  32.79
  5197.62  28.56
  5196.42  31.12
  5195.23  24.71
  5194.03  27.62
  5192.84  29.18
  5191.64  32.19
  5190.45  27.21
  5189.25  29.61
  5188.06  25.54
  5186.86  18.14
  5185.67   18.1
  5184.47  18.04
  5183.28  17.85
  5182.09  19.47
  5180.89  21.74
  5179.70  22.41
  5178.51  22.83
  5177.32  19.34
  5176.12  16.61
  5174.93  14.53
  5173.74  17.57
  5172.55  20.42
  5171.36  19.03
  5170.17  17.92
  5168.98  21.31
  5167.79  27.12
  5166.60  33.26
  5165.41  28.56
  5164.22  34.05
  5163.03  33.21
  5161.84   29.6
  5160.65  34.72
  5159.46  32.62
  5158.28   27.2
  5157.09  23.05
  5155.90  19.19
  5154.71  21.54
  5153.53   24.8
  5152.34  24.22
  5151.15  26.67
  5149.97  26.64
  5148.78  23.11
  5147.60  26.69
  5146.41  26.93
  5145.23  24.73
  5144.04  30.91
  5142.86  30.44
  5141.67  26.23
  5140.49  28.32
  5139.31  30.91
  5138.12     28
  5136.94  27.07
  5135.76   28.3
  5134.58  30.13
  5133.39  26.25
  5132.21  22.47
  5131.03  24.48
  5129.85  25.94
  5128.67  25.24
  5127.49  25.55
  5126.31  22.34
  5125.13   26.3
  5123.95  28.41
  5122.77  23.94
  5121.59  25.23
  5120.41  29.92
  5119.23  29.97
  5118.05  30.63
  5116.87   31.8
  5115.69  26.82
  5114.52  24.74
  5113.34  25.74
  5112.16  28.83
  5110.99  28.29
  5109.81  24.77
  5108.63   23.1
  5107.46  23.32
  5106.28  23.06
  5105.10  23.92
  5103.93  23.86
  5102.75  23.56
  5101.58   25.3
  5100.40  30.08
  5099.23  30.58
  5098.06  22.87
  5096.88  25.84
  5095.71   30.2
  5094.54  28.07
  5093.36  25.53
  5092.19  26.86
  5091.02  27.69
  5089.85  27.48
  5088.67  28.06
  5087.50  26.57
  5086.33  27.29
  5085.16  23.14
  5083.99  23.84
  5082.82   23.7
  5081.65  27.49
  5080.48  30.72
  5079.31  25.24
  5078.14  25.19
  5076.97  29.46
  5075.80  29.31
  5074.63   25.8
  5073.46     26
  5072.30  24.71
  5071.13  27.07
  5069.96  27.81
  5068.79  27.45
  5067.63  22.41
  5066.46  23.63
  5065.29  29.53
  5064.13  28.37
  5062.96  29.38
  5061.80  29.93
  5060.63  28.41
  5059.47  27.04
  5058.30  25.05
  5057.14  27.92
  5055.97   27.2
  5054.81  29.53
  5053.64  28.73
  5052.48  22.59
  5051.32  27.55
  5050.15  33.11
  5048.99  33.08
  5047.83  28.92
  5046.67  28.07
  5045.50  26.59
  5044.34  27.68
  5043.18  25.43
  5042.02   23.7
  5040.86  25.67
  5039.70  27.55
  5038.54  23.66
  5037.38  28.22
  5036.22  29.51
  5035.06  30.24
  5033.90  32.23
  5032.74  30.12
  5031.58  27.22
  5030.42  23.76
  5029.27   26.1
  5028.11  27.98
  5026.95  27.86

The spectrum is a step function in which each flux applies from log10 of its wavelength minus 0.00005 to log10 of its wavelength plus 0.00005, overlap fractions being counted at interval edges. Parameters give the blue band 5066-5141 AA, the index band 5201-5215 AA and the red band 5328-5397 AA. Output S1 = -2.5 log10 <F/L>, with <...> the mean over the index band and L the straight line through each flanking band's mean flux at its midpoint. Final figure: 0.35 mag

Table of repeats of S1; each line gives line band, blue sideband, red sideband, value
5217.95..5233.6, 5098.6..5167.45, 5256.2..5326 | -0.08 mag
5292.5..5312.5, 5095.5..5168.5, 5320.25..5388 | -0.06 mag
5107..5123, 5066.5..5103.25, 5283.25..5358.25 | 0.05 mag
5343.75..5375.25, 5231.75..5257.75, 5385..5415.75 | 0.01 mag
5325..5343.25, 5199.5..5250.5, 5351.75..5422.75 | 0.05 mag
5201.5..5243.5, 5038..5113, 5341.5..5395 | 0.07 mag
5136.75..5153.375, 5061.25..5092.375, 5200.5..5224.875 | 0.03 mag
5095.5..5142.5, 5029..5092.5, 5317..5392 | 0.14 mag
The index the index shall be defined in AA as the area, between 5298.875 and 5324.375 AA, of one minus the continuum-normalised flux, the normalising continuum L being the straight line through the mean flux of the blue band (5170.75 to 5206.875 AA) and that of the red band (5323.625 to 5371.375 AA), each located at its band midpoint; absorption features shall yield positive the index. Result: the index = -3.3 AA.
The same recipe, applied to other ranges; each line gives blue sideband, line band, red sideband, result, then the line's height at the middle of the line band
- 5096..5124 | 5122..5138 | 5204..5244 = 1.0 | 27.6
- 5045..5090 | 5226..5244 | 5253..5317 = -0.8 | 35.6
